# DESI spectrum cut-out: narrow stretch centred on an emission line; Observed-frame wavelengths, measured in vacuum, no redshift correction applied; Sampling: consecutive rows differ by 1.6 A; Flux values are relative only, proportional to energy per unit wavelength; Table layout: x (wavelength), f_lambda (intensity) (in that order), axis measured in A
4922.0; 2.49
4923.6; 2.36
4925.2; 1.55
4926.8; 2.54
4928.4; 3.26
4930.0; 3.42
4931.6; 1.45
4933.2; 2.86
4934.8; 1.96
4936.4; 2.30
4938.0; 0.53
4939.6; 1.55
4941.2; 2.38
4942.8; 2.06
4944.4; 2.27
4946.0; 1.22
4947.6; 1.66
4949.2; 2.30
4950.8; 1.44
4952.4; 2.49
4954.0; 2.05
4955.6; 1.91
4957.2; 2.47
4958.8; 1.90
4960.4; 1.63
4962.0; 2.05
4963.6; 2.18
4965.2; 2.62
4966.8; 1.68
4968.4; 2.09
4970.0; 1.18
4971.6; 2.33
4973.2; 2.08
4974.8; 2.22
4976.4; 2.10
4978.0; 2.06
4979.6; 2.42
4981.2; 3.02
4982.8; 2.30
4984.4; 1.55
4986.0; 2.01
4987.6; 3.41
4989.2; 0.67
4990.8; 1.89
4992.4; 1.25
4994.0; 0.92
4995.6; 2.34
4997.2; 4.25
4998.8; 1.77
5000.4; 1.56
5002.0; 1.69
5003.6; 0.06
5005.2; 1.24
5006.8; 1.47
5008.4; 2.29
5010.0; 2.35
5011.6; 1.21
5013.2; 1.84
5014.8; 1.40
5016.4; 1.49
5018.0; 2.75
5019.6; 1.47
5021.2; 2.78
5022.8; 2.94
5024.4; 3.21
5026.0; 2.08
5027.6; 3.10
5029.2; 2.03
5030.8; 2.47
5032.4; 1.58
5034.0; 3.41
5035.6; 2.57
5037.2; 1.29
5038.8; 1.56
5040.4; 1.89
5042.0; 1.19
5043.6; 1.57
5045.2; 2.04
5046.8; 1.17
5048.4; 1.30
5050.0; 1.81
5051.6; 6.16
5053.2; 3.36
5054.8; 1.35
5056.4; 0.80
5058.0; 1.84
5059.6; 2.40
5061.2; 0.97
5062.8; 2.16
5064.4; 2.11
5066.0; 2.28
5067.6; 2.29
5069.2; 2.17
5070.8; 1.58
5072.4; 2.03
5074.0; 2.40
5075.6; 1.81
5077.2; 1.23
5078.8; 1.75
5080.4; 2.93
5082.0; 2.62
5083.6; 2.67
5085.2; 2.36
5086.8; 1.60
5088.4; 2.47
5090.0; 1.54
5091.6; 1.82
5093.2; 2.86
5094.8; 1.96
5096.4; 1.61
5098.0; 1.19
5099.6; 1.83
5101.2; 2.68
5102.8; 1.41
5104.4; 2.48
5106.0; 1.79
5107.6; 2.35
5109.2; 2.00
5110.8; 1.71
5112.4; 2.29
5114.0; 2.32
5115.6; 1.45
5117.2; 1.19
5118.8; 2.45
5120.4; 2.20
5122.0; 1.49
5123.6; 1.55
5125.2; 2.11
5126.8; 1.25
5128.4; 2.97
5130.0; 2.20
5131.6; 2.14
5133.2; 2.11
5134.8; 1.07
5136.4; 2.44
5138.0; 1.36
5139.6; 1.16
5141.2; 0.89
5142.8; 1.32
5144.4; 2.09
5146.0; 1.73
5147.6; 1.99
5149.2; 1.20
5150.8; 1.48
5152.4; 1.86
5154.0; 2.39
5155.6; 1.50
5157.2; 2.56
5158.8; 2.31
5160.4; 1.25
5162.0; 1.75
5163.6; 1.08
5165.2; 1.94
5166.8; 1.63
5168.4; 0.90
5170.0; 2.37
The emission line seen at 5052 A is H-gamma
